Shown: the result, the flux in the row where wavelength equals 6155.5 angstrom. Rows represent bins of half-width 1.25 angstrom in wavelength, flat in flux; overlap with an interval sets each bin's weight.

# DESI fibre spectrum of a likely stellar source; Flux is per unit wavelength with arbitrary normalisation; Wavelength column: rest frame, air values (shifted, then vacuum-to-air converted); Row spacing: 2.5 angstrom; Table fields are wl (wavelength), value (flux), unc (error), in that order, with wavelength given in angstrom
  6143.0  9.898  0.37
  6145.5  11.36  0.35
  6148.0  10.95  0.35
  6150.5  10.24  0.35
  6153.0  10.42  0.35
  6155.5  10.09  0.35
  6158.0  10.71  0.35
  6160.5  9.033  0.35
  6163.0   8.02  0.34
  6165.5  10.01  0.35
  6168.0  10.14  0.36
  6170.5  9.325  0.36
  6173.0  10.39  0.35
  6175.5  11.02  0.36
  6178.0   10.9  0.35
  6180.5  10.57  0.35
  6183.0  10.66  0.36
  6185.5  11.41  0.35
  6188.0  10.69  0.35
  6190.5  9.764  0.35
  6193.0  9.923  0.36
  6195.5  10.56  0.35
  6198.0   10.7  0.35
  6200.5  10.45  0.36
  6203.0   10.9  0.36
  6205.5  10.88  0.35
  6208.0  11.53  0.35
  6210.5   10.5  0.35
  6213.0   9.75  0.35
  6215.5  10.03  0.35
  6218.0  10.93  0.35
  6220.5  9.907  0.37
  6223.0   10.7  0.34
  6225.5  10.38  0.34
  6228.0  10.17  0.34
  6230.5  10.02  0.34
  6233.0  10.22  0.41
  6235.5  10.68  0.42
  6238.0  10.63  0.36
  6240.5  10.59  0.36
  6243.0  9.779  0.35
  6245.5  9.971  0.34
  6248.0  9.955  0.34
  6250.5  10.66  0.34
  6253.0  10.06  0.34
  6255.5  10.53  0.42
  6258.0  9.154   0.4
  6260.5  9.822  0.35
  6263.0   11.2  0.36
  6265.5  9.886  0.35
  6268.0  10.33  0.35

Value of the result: 10.09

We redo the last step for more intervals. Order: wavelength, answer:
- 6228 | 10.17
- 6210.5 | 10.5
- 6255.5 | 10.53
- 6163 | 8.02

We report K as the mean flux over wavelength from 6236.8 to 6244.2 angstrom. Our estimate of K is 10.3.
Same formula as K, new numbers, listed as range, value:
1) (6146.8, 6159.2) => 10.5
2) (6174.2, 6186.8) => 10.9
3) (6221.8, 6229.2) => 10.4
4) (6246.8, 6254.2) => 10.2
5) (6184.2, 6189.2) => 11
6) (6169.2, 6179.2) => 10.4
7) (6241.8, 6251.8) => 10.1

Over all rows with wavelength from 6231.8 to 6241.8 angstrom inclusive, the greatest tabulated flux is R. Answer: 10.68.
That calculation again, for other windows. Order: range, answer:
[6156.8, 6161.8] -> 10.71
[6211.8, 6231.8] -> 10.93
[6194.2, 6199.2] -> 10.7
